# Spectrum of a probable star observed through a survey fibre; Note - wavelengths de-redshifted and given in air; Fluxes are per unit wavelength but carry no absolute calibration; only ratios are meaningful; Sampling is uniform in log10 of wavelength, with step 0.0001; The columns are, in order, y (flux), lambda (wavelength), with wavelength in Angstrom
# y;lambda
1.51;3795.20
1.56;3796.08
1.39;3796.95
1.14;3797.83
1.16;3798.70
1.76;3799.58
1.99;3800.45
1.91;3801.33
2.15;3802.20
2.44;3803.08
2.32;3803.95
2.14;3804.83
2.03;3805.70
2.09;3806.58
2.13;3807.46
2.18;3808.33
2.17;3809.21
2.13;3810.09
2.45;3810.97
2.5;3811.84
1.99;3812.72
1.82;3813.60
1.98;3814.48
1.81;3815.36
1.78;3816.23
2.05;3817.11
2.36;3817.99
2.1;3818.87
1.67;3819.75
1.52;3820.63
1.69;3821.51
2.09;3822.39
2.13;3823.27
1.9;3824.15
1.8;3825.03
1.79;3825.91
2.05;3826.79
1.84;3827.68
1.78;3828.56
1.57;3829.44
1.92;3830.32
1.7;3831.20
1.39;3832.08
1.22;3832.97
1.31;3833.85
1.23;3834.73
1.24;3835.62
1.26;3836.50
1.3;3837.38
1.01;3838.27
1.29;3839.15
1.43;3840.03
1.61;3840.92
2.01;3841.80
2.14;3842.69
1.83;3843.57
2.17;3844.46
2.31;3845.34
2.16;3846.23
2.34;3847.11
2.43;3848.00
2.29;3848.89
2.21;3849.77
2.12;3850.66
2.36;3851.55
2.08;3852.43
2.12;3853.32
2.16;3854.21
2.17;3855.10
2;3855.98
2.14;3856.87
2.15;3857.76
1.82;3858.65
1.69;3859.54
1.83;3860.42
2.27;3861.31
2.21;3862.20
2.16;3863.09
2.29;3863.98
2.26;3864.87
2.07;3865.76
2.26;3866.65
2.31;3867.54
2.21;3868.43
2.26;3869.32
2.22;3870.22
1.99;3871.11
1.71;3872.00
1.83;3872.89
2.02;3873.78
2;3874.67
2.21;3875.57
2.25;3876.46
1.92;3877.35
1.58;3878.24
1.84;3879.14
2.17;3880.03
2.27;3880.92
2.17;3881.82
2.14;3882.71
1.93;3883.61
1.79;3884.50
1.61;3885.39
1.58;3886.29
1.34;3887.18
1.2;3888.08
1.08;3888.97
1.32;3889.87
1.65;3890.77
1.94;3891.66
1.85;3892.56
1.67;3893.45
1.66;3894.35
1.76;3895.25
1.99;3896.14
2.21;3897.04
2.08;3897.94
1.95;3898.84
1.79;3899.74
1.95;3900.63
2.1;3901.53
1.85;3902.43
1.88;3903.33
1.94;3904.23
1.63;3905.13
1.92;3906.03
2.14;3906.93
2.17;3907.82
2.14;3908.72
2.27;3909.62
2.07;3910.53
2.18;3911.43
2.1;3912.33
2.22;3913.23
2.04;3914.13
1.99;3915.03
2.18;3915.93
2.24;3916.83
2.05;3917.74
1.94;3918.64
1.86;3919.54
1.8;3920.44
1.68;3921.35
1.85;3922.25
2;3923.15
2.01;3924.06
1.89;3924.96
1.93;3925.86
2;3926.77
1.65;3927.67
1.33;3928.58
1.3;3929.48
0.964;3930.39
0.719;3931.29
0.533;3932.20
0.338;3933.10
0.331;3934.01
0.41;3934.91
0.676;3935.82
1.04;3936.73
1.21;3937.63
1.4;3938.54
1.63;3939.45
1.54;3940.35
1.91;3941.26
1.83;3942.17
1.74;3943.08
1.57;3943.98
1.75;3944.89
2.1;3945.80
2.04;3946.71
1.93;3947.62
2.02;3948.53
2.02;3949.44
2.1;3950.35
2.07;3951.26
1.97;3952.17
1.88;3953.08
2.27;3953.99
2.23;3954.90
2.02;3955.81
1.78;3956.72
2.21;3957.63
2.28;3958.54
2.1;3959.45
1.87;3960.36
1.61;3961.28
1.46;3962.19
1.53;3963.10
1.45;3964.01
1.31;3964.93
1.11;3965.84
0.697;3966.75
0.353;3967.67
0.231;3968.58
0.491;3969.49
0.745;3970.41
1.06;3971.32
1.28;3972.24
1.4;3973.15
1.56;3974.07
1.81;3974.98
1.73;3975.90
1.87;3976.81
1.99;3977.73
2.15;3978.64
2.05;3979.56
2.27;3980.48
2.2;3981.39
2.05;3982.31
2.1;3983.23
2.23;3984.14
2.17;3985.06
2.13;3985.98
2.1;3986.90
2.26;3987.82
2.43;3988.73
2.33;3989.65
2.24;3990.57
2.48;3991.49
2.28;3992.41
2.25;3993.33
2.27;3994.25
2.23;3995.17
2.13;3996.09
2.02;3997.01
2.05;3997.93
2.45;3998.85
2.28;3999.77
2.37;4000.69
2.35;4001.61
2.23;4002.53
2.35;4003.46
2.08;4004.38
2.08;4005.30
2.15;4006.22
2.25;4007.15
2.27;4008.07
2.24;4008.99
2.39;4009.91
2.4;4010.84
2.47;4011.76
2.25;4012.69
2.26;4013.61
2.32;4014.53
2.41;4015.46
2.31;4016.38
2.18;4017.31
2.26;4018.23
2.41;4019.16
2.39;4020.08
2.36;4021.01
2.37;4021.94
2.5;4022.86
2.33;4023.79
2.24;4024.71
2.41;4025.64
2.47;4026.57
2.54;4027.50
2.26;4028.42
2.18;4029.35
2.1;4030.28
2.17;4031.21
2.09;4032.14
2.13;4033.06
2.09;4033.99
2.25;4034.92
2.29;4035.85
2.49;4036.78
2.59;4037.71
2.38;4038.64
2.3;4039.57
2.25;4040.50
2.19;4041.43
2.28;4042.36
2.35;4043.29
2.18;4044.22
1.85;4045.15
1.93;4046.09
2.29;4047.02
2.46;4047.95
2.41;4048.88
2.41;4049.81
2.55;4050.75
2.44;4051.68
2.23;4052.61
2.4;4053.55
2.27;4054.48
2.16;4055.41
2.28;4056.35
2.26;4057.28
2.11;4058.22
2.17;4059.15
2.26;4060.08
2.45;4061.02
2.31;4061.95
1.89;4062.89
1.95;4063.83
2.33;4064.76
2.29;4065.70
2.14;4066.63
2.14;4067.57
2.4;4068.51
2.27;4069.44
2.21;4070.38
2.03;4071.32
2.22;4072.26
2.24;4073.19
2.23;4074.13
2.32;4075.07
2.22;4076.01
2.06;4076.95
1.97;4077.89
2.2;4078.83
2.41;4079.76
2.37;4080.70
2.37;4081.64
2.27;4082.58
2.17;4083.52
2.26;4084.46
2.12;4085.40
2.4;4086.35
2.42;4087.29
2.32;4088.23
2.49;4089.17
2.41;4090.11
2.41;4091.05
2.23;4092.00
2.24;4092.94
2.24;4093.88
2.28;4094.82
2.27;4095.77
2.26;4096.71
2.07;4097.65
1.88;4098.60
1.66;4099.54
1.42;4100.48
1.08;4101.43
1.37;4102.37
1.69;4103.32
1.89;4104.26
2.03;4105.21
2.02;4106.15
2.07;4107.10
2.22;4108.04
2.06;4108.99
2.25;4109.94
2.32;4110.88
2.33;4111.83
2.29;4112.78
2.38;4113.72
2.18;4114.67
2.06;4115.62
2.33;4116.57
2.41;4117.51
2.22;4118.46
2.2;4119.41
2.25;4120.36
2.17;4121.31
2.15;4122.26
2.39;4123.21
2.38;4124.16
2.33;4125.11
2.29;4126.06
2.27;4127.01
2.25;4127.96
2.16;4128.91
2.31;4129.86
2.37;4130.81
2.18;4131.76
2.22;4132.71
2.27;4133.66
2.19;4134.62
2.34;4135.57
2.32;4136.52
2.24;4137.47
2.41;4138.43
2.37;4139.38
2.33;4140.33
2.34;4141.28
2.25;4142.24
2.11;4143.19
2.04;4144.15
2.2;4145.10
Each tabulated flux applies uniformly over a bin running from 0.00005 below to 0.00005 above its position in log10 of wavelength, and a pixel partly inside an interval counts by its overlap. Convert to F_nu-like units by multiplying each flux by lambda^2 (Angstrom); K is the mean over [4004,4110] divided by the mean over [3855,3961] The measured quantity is 1.3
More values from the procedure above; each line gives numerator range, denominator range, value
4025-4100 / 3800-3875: 1.28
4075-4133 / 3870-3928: 1.26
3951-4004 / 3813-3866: 1.07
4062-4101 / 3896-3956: 1.34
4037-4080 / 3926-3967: 1.52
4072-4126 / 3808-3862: 1.30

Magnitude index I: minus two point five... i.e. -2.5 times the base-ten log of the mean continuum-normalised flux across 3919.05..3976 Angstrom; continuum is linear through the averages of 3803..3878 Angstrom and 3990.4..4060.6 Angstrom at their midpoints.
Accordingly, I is 0.38 mag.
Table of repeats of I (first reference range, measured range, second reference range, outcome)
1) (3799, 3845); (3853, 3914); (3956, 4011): -0.05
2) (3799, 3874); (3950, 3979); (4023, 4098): 0.33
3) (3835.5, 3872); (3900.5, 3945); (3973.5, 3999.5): 0.23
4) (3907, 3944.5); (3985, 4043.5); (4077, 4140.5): -0.20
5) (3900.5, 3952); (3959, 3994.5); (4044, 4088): 0.11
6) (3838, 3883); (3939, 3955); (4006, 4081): 0.13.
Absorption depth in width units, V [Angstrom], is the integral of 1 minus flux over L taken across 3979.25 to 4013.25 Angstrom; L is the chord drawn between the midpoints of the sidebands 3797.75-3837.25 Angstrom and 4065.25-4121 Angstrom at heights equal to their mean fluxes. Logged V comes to -3.1 Angstrom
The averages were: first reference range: 1.86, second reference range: 2.16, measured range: 2.24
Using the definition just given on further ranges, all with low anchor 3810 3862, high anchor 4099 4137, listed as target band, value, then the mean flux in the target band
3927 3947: 7.1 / 1.28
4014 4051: -4.3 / 2.3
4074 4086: -0.7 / 2.23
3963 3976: 5.9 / 1.09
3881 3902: 1.7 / 1.78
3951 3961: -0.3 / 2.05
